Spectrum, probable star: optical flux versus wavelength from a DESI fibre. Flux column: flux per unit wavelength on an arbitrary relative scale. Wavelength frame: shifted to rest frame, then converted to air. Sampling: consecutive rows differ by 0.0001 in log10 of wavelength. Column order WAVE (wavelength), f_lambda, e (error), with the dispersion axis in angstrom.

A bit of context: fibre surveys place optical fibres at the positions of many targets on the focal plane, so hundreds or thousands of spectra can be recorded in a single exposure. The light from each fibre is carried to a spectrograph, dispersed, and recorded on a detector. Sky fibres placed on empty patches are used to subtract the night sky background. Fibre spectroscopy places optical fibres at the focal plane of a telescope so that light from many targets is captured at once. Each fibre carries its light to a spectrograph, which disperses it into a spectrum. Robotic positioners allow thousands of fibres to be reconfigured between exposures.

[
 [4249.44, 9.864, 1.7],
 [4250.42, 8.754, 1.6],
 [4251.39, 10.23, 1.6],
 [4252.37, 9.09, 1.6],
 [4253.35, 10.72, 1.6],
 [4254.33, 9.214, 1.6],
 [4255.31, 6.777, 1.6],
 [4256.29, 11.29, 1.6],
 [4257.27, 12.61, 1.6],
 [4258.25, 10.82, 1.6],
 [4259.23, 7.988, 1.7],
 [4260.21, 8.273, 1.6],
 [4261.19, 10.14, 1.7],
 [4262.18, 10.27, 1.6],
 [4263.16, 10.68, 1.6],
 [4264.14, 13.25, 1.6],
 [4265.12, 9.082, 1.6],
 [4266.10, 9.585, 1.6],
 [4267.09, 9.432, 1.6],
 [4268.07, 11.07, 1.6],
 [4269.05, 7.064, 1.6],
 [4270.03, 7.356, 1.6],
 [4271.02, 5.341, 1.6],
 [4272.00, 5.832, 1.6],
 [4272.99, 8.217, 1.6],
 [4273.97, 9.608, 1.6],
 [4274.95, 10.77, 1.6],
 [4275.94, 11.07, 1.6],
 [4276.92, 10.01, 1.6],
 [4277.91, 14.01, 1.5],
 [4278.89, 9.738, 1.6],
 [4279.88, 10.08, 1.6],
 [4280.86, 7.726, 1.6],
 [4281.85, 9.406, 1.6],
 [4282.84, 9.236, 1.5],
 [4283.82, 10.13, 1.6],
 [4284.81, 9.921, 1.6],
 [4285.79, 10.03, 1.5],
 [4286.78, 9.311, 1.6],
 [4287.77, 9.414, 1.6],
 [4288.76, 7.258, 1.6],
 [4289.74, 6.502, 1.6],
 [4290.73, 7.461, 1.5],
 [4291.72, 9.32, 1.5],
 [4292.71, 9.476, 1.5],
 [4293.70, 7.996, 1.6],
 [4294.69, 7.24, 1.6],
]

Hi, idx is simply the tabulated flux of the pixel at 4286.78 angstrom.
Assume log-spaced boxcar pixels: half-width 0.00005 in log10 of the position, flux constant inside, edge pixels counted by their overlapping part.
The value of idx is 9.311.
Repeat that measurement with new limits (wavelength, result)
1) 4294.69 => 7.24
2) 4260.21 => 8.273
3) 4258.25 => 10.82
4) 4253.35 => 10.72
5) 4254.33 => 9.214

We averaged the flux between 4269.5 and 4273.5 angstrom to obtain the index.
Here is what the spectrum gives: 6.7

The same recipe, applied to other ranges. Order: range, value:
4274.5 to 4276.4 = 10.9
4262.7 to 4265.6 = 11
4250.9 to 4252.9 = 9.71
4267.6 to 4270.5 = 8.5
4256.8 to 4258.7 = 11.7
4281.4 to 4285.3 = 9.68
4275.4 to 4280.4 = 11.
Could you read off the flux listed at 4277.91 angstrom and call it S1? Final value 14.01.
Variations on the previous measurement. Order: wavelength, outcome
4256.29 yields 11.29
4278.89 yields 9.738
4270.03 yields 7.356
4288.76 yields 7.258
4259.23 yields 7.988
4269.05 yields 7.064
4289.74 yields 6.502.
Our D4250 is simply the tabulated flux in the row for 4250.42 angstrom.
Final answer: 8.754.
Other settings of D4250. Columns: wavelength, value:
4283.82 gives 10.13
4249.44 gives 9.864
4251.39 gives 10.23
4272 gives 5.832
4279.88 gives 10.08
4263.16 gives 10.68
